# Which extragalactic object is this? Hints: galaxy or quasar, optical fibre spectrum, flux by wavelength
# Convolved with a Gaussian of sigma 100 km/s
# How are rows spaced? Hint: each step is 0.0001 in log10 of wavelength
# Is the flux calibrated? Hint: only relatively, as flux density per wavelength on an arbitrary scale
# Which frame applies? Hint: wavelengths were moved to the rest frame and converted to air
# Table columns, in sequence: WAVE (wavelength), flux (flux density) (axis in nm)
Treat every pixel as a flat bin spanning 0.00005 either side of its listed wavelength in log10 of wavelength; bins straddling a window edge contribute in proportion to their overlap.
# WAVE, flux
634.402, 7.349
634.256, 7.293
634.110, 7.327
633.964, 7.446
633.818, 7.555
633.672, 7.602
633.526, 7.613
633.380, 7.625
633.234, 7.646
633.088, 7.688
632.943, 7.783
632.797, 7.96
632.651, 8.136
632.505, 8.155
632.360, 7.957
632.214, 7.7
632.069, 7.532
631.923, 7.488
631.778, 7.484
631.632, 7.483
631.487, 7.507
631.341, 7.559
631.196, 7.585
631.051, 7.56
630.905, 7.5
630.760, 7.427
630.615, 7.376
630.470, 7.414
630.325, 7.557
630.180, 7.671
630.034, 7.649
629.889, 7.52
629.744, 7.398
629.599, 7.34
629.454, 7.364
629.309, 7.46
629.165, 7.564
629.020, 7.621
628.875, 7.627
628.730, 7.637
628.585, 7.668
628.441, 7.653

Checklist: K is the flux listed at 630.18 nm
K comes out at 7.671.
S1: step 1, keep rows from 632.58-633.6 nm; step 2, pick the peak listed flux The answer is 8.136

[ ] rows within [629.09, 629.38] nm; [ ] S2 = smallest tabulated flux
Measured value 7.46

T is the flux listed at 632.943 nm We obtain 7.783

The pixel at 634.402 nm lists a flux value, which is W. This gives 7.349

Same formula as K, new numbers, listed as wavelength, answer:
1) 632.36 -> 7.957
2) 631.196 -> 7.585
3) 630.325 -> 7.557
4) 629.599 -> 7.34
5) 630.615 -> 7.376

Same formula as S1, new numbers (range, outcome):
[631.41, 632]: 7.507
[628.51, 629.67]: 7.668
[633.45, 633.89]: 7.613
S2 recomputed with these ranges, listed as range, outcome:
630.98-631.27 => 7.56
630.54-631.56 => 7.376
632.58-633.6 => 7.613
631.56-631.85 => 7.483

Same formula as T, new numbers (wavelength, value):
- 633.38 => 7.625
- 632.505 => 8.155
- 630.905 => 7.5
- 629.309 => 7.46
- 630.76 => 7.427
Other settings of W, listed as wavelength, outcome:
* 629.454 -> 7.364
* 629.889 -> 7.52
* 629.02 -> 7.621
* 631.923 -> 7.488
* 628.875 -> 7.627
